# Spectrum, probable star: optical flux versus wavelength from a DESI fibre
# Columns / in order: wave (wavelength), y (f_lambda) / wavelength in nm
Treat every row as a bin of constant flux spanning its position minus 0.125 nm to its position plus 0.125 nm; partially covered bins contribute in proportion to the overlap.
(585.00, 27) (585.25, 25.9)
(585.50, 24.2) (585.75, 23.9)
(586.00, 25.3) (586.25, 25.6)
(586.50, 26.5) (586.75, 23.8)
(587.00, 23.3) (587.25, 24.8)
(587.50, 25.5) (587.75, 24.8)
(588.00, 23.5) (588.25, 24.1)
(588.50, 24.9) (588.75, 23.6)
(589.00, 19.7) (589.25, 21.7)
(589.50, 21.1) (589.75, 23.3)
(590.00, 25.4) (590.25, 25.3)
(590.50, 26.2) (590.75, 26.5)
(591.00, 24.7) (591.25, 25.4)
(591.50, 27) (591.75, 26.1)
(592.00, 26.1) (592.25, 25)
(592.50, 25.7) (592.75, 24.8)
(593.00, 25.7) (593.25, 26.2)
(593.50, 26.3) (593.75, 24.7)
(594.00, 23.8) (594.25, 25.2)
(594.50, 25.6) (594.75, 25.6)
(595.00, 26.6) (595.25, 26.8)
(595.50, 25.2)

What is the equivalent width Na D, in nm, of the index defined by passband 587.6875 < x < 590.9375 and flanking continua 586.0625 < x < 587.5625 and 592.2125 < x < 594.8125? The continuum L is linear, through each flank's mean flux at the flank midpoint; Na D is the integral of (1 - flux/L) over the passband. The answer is 0.16 nm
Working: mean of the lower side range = 24.9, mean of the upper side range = 25.3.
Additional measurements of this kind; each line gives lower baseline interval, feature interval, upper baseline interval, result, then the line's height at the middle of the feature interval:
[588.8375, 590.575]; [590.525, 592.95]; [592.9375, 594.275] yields -0.145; 24.3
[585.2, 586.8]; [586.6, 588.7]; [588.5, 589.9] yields -0.068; 23.6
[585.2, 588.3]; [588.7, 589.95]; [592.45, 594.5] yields 0.147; 24.9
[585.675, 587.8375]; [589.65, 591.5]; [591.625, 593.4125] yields 0.000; 25.4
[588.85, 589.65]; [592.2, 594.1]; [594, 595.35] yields -0.071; 24.4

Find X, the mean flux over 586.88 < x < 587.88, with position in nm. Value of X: 24.6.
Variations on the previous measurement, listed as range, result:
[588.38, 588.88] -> 24.2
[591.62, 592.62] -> 25.7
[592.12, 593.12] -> 25.3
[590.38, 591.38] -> 25.7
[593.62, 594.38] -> 24.6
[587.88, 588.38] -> 23.8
